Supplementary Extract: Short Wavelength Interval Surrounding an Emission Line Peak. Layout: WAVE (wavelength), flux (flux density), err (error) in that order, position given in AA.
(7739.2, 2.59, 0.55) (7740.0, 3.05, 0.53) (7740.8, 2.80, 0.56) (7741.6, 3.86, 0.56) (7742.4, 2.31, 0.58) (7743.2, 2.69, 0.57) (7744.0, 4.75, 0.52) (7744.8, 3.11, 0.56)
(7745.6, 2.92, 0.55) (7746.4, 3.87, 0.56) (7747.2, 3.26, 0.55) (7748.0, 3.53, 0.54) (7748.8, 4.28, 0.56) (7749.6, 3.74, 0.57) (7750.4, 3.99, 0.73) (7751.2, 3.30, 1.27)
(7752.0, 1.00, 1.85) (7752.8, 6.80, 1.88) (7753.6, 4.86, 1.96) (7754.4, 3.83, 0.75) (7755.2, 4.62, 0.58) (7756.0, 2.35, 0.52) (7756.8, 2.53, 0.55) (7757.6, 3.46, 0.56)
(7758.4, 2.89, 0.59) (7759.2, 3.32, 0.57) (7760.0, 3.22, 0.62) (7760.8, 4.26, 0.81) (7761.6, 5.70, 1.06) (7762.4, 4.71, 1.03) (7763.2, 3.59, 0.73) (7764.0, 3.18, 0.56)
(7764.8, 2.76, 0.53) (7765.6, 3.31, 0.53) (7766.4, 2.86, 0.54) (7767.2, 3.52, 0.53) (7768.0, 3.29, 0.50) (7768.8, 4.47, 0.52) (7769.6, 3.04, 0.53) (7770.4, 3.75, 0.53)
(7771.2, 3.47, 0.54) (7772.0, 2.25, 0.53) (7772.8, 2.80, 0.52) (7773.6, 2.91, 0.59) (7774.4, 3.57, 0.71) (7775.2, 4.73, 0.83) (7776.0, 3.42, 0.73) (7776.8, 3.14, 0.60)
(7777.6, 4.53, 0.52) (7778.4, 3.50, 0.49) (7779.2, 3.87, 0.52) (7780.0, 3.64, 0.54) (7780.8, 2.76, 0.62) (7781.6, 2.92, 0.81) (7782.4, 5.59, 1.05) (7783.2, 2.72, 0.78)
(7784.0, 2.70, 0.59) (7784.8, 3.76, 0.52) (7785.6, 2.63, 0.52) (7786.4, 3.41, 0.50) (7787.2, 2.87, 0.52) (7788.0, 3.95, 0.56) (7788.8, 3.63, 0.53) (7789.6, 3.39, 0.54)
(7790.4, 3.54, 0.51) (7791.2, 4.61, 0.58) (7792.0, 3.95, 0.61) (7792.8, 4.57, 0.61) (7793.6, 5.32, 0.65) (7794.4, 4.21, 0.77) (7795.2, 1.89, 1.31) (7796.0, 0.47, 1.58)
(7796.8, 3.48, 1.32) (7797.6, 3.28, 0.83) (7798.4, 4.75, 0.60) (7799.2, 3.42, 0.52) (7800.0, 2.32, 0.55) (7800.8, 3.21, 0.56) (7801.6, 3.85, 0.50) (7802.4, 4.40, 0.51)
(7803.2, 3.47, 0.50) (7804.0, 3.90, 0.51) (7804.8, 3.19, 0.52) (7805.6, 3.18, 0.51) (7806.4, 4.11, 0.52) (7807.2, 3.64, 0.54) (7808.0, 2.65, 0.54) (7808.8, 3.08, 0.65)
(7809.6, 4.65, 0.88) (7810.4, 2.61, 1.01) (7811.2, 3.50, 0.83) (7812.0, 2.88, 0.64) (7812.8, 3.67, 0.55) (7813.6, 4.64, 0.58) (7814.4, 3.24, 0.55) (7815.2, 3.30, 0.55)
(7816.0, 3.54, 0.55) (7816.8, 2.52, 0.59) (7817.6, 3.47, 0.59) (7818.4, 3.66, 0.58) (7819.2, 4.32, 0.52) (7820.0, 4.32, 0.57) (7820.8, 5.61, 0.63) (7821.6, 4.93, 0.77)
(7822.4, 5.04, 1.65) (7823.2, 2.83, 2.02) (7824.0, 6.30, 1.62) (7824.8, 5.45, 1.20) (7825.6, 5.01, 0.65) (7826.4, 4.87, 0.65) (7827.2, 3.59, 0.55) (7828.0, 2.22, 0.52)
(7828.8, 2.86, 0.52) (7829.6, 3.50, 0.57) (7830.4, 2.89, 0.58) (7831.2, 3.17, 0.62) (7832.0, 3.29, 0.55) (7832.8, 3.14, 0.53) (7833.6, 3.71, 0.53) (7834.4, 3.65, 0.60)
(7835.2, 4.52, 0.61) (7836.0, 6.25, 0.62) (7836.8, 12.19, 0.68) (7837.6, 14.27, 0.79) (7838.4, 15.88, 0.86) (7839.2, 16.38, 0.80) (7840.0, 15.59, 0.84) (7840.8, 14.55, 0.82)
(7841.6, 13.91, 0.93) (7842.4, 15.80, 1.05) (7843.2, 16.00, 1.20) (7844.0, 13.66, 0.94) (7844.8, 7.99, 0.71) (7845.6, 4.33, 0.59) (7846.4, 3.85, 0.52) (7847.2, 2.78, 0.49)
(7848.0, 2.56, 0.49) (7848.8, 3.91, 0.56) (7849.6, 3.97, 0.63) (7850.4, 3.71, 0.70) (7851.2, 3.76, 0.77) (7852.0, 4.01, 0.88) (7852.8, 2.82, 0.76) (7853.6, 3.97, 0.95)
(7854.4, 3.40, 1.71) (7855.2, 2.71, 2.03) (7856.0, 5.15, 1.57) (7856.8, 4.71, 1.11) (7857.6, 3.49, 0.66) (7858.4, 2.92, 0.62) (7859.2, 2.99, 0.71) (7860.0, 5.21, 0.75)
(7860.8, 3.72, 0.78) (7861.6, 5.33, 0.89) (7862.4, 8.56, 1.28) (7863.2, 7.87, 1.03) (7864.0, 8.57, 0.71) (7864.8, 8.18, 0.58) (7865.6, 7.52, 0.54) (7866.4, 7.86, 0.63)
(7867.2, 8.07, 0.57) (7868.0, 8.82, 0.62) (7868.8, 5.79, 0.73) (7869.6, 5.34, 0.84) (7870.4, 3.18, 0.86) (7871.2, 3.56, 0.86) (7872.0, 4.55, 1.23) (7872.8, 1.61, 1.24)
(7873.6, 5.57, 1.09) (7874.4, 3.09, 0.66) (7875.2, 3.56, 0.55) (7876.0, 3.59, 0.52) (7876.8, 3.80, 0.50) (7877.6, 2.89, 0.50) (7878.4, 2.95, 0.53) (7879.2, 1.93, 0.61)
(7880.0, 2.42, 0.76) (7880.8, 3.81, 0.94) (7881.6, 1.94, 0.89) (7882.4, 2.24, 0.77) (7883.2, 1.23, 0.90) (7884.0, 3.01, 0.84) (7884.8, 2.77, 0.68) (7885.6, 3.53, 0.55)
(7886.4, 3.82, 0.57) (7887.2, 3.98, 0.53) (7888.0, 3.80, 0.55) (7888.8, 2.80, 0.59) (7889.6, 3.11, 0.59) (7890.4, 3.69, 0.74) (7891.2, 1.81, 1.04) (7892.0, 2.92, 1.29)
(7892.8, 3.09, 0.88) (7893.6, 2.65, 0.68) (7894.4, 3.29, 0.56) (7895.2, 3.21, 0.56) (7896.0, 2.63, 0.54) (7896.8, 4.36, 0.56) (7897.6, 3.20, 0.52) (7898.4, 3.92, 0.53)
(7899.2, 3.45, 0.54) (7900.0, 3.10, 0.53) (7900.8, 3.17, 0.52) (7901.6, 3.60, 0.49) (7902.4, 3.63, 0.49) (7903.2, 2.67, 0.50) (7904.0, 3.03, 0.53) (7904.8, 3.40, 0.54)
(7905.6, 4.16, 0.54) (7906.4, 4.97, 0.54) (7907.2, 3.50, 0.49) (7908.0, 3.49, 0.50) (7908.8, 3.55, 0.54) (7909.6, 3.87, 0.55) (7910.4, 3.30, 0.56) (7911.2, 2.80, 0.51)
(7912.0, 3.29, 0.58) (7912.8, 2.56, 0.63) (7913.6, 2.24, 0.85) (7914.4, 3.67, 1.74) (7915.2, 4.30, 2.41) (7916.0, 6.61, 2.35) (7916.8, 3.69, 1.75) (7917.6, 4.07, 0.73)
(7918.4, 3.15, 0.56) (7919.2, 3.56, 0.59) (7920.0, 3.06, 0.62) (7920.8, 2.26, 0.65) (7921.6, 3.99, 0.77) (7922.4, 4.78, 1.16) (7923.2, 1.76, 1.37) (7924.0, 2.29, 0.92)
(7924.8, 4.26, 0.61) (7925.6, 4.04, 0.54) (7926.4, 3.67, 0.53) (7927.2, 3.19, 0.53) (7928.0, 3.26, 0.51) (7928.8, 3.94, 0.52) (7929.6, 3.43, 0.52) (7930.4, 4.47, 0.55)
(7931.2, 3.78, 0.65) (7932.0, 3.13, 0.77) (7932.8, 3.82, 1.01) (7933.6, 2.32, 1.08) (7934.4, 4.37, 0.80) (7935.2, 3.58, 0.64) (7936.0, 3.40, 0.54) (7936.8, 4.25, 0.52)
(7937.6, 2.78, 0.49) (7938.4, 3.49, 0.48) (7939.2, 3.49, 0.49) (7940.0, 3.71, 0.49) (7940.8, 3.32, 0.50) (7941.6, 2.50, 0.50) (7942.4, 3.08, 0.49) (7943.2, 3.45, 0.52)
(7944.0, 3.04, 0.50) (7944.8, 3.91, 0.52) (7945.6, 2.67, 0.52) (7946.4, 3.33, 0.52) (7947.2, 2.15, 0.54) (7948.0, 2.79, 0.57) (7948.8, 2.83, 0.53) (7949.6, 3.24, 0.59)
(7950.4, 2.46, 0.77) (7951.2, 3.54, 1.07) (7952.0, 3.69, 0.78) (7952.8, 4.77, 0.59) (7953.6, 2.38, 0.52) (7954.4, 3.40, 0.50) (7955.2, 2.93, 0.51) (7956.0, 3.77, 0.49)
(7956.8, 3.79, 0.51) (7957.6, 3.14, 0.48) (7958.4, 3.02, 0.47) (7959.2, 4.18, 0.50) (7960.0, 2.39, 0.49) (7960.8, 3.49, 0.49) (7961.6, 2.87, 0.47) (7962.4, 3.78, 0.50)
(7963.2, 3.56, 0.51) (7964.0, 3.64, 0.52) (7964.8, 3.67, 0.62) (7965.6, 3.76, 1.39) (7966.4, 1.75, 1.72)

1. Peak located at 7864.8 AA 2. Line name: [N II]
